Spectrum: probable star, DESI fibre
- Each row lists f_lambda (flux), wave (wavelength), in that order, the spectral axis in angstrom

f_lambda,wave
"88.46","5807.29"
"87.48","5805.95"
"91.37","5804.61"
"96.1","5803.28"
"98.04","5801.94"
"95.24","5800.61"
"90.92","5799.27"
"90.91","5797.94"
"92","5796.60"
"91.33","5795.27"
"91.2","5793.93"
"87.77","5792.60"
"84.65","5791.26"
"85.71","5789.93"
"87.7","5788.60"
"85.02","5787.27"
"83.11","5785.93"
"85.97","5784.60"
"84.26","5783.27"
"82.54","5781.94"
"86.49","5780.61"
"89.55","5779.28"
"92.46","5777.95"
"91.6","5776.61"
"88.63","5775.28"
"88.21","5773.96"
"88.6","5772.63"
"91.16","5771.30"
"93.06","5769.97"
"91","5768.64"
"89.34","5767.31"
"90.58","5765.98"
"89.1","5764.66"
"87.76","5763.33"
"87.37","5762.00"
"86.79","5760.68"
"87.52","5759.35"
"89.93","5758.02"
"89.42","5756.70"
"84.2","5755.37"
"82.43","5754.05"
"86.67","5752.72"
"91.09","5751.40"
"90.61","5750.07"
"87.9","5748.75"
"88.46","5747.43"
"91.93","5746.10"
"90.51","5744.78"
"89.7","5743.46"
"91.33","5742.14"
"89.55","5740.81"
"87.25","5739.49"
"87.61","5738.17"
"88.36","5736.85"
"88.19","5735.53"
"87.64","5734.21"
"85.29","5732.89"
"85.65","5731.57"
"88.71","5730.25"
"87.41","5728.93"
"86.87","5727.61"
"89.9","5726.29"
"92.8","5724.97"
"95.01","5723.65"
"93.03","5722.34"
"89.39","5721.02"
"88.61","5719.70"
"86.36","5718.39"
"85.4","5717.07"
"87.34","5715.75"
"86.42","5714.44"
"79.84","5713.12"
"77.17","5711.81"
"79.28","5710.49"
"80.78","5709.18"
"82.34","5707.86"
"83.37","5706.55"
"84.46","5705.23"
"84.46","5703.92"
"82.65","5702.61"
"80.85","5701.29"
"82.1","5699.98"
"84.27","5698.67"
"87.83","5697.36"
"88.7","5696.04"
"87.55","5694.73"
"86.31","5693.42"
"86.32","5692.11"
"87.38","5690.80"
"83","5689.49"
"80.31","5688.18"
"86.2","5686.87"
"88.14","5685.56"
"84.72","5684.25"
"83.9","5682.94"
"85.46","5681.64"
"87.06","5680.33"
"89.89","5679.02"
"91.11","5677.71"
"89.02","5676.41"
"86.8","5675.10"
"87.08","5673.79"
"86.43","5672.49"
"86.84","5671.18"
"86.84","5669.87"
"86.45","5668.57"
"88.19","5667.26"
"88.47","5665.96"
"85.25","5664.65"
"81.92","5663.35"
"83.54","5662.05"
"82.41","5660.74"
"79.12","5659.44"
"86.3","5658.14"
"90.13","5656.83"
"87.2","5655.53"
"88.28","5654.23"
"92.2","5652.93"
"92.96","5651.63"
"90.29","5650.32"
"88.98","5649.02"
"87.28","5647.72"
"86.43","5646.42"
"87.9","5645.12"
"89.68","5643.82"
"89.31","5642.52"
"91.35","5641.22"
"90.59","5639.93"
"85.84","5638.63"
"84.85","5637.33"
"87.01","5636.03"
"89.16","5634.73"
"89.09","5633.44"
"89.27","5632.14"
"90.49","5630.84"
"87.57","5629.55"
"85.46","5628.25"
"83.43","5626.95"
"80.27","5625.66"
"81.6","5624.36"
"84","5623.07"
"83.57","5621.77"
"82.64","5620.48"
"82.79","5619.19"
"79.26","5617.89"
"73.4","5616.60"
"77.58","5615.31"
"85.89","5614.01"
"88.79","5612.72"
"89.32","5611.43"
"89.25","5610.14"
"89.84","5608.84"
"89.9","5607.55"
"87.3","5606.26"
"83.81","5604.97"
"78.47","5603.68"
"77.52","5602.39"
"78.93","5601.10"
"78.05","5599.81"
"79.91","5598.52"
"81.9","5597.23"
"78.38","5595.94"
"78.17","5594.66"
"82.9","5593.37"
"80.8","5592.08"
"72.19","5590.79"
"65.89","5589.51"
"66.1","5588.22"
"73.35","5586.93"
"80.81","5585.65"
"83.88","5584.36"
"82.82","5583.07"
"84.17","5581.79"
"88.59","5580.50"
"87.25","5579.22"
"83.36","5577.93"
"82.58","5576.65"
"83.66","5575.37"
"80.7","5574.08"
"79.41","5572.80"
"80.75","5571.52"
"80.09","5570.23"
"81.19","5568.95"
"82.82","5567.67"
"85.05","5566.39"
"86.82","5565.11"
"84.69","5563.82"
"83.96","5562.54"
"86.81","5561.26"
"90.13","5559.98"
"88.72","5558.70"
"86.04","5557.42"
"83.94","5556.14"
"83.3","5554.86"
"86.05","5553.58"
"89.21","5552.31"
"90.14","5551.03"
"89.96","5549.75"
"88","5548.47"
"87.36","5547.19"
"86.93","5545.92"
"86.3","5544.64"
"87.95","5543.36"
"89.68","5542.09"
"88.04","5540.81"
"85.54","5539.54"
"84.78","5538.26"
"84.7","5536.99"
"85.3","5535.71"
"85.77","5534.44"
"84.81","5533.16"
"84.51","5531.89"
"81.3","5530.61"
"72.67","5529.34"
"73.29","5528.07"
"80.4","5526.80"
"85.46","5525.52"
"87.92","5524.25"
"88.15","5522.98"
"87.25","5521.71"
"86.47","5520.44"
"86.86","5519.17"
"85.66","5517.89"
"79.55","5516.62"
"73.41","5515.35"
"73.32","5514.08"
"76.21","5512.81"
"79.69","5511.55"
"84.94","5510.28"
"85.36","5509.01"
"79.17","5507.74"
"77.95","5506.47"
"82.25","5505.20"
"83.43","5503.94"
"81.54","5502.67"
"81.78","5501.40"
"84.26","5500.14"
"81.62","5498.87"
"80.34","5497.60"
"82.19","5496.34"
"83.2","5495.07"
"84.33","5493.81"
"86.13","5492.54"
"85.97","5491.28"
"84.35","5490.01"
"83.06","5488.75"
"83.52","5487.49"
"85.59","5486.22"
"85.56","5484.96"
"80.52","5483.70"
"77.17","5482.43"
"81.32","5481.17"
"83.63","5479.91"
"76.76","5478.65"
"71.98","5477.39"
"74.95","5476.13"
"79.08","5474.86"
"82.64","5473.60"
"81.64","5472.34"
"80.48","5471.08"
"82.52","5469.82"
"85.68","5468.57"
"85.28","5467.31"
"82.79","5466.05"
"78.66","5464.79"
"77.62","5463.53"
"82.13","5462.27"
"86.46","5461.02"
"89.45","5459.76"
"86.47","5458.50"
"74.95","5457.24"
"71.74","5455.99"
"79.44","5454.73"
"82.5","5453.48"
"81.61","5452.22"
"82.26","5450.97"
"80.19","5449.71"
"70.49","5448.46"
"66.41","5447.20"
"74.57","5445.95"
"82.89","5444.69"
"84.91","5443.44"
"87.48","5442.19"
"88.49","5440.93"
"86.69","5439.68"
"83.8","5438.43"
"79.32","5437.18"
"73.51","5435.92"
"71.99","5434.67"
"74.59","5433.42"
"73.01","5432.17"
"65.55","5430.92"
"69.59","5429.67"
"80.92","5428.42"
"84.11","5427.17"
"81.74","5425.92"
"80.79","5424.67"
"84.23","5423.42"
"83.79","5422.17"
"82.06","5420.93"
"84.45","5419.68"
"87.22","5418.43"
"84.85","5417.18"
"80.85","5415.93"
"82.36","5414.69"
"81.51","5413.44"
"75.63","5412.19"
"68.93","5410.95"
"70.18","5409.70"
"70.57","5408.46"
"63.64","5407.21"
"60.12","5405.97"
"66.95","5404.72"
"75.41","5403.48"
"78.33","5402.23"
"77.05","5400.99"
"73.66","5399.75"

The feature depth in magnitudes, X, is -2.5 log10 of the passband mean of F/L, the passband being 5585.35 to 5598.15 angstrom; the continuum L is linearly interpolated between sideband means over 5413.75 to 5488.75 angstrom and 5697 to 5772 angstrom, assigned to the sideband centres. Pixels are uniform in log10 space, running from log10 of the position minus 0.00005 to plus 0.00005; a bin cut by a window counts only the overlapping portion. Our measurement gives 0.11 mag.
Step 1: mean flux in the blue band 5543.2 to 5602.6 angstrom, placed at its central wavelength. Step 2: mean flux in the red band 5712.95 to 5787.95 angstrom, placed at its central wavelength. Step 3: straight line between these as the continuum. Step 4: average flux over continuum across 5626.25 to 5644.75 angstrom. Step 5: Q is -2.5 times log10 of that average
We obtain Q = -0.04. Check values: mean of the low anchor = 82.7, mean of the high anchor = 88.3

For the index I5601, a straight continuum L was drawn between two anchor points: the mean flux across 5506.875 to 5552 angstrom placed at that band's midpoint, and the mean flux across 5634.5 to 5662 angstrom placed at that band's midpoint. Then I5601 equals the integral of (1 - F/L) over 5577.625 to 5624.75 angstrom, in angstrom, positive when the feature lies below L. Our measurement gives 2.7 angstrom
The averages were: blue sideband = 83.9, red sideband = 87.8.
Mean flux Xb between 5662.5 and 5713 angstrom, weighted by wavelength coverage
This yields 85.2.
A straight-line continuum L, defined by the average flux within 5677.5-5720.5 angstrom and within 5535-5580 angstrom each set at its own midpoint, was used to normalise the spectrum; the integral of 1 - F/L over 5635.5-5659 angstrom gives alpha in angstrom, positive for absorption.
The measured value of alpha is -1.0 angstrom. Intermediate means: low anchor 85.5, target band 88.6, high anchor 84.8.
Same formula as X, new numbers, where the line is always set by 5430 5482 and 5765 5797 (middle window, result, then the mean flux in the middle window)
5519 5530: -0.021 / 83.1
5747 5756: 0.003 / 87.4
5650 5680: -0.024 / 87.2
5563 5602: 0.034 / 80.5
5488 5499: -0.039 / 83.6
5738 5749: -0.026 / 89.5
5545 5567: -0.059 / 86.9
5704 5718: 0.048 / 82.8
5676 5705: 0.002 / 85.8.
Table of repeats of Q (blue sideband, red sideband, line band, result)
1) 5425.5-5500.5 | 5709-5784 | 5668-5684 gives -0.01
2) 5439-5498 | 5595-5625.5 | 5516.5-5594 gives -0.02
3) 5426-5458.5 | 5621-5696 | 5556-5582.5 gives -0.01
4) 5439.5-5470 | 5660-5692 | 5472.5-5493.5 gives 0.01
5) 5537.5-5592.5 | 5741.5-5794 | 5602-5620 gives 0.01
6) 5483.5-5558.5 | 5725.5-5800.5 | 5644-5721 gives 0.01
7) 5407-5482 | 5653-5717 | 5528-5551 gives -0.05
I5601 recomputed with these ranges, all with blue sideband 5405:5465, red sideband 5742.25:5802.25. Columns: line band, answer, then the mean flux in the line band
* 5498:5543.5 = -0.9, 82.7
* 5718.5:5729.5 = -0.4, 90.2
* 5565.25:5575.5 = 0.1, 81.9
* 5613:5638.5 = 0.1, 84.2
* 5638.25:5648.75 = -0.5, 88.7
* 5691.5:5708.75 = 0.4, 84.6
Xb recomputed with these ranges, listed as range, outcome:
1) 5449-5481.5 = 80.8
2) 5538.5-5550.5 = 87.7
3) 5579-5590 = 79.1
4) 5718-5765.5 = 88.7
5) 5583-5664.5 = 84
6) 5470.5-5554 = 83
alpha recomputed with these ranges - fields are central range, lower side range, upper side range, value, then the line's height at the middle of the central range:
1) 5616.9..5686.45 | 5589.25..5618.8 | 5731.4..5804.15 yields -2.5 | 83.6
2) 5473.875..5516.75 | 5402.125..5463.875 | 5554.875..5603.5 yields -0.7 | 79.6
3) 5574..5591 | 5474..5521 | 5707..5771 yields 0.8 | 83.7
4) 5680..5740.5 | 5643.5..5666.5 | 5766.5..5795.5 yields 1.1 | 87.5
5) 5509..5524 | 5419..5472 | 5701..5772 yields -0.1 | 81.9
